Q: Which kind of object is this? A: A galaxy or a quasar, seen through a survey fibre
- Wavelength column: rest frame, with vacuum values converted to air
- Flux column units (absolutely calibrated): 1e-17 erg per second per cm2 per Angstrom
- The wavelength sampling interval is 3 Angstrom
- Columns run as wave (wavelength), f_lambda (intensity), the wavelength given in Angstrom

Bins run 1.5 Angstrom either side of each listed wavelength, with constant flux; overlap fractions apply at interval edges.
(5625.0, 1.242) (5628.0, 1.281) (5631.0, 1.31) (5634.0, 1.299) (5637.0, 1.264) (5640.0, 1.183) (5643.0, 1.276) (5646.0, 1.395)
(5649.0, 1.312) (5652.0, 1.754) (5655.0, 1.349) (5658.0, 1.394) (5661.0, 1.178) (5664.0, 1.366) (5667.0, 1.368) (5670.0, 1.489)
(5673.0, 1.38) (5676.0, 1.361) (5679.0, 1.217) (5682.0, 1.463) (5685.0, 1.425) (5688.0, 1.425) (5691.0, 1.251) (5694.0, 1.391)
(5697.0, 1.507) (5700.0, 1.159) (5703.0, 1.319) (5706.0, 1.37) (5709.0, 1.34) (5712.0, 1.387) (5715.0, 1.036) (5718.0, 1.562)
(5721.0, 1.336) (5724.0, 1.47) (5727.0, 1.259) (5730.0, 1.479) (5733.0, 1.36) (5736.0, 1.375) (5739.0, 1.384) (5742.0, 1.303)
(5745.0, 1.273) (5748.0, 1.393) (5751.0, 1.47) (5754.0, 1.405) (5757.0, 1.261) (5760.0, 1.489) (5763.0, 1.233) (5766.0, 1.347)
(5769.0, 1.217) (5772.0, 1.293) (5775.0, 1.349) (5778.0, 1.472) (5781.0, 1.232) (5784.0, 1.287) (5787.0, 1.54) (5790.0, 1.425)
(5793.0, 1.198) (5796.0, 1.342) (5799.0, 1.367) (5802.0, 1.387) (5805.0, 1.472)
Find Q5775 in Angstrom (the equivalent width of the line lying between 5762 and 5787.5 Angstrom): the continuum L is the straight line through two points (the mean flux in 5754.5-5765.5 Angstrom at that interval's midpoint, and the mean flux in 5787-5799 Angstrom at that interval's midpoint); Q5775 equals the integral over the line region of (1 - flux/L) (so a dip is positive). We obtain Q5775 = 0.4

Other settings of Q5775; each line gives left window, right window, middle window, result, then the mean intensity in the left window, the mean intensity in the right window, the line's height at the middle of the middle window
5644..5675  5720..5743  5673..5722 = 1.3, 1.4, 1.37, 1.38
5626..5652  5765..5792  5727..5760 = -0.7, 1.32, 1.35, 1.34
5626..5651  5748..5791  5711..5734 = -0.4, 1.3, 1.36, 1.34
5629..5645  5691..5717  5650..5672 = -2.1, 1.27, 1.31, 1.29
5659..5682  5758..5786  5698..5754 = -0.7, 1.35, 1.33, 1.34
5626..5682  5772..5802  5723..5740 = -0.4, 1.35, 1.36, 1.35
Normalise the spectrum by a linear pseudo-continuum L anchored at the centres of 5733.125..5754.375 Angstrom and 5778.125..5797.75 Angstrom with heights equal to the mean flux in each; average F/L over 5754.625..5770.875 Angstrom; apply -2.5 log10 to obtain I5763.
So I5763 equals 0.04 mag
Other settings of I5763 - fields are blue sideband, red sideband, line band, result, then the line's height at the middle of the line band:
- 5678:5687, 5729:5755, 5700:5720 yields 0.05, 1.38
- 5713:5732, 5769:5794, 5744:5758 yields -0.01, 1.35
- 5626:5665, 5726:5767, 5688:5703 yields 0.01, 1.35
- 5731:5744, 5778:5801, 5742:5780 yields 0.01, 1.35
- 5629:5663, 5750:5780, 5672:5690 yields -0.03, 1.34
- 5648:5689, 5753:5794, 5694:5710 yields 0.03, 1.38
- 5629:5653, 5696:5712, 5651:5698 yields -0.04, 1.34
